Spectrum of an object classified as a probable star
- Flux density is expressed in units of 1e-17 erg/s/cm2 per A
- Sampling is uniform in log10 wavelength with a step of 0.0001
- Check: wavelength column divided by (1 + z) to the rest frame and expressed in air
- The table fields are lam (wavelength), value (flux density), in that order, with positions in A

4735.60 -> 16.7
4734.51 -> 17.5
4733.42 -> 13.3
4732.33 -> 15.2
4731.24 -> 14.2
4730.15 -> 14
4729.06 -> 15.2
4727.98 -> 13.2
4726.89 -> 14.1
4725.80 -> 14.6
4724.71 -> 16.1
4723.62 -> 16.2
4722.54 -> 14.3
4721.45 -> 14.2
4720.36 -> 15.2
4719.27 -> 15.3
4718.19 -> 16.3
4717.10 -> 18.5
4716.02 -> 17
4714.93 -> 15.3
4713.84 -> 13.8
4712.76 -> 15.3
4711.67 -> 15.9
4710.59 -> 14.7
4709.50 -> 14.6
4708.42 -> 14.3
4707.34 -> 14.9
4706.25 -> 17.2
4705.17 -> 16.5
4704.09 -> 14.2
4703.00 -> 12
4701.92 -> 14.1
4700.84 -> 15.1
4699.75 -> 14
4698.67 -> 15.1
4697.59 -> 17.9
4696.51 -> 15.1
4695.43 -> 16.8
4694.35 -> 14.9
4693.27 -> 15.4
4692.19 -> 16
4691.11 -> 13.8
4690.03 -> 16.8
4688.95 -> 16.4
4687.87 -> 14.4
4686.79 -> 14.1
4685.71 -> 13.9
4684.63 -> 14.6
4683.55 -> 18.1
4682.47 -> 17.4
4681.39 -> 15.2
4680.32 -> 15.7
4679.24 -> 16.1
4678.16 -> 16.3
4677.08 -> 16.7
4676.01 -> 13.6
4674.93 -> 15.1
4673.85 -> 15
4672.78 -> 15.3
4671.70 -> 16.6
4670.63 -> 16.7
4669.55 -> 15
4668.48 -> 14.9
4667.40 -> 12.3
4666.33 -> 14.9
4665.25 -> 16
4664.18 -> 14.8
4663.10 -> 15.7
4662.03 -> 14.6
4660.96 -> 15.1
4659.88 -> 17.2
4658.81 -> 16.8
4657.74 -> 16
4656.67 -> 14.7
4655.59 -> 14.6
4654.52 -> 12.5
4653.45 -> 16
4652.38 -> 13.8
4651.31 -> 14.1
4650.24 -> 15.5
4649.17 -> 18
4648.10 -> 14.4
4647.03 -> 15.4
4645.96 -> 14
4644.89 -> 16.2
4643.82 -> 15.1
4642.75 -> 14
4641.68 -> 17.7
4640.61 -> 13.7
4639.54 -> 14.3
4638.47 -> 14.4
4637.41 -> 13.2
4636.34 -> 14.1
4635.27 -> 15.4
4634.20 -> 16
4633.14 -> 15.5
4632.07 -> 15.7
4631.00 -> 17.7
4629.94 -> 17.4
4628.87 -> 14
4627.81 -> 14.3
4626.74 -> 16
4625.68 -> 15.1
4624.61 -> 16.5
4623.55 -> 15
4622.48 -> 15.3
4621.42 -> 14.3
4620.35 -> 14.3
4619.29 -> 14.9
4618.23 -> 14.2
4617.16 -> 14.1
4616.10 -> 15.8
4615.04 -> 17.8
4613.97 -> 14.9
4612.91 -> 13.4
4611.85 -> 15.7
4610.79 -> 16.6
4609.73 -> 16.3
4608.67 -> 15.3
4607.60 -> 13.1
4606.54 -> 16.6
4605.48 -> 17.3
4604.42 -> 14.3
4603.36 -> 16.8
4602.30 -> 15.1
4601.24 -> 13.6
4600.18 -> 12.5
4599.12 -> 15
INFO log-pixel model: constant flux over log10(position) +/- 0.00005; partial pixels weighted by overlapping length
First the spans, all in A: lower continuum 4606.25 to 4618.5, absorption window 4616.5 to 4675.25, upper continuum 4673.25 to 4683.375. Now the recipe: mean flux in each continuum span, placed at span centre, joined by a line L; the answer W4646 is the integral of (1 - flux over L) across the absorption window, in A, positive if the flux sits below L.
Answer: 1.5 A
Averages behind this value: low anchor 15.3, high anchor 15.8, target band 15.2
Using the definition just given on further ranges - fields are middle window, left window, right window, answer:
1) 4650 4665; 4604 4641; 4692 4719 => 0.2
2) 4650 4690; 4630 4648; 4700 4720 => -0.2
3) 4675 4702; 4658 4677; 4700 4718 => -0.4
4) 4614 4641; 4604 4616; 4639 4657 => 0.2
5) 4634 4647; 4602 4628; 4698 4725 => 0.4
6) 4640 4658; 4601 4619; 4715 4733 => 0.3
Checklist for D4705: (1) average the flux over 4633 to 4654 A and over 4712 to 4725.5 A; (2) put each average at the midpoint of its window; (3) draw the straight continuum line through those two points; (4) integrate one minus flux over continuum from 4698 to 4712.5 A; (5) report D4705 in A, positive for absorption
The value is 0.6 A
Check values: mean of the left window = 15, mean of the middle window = 14.9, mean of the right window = 15.6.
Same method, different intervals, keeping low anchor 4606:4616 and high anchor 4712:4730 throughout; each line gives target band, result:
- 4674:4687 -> -0.19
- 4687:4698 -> -0.24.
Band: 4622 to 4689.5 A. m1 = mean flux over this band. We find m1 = 15.3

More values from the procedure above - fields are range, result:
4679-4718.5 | 15.4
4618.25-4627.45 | 15.1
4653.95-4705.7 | 15.3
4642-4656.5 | 14.9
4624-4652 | 15.3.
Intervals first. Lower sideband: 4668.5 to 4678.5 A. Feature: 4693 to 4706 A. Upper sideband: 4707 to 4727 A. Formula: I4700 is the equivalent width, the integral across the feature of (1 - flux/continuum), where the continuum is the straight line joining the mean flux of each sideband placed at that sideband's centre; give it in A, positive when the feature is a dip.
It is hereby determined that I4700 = 0.2 A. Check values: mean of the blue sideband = 15.5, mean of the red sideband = 15.3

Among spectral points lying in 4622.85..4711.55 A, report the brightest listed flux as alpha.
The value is 18.1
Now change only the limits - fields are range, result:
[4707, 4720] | 18.5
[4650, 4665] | 17.2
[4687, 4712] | 17.9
